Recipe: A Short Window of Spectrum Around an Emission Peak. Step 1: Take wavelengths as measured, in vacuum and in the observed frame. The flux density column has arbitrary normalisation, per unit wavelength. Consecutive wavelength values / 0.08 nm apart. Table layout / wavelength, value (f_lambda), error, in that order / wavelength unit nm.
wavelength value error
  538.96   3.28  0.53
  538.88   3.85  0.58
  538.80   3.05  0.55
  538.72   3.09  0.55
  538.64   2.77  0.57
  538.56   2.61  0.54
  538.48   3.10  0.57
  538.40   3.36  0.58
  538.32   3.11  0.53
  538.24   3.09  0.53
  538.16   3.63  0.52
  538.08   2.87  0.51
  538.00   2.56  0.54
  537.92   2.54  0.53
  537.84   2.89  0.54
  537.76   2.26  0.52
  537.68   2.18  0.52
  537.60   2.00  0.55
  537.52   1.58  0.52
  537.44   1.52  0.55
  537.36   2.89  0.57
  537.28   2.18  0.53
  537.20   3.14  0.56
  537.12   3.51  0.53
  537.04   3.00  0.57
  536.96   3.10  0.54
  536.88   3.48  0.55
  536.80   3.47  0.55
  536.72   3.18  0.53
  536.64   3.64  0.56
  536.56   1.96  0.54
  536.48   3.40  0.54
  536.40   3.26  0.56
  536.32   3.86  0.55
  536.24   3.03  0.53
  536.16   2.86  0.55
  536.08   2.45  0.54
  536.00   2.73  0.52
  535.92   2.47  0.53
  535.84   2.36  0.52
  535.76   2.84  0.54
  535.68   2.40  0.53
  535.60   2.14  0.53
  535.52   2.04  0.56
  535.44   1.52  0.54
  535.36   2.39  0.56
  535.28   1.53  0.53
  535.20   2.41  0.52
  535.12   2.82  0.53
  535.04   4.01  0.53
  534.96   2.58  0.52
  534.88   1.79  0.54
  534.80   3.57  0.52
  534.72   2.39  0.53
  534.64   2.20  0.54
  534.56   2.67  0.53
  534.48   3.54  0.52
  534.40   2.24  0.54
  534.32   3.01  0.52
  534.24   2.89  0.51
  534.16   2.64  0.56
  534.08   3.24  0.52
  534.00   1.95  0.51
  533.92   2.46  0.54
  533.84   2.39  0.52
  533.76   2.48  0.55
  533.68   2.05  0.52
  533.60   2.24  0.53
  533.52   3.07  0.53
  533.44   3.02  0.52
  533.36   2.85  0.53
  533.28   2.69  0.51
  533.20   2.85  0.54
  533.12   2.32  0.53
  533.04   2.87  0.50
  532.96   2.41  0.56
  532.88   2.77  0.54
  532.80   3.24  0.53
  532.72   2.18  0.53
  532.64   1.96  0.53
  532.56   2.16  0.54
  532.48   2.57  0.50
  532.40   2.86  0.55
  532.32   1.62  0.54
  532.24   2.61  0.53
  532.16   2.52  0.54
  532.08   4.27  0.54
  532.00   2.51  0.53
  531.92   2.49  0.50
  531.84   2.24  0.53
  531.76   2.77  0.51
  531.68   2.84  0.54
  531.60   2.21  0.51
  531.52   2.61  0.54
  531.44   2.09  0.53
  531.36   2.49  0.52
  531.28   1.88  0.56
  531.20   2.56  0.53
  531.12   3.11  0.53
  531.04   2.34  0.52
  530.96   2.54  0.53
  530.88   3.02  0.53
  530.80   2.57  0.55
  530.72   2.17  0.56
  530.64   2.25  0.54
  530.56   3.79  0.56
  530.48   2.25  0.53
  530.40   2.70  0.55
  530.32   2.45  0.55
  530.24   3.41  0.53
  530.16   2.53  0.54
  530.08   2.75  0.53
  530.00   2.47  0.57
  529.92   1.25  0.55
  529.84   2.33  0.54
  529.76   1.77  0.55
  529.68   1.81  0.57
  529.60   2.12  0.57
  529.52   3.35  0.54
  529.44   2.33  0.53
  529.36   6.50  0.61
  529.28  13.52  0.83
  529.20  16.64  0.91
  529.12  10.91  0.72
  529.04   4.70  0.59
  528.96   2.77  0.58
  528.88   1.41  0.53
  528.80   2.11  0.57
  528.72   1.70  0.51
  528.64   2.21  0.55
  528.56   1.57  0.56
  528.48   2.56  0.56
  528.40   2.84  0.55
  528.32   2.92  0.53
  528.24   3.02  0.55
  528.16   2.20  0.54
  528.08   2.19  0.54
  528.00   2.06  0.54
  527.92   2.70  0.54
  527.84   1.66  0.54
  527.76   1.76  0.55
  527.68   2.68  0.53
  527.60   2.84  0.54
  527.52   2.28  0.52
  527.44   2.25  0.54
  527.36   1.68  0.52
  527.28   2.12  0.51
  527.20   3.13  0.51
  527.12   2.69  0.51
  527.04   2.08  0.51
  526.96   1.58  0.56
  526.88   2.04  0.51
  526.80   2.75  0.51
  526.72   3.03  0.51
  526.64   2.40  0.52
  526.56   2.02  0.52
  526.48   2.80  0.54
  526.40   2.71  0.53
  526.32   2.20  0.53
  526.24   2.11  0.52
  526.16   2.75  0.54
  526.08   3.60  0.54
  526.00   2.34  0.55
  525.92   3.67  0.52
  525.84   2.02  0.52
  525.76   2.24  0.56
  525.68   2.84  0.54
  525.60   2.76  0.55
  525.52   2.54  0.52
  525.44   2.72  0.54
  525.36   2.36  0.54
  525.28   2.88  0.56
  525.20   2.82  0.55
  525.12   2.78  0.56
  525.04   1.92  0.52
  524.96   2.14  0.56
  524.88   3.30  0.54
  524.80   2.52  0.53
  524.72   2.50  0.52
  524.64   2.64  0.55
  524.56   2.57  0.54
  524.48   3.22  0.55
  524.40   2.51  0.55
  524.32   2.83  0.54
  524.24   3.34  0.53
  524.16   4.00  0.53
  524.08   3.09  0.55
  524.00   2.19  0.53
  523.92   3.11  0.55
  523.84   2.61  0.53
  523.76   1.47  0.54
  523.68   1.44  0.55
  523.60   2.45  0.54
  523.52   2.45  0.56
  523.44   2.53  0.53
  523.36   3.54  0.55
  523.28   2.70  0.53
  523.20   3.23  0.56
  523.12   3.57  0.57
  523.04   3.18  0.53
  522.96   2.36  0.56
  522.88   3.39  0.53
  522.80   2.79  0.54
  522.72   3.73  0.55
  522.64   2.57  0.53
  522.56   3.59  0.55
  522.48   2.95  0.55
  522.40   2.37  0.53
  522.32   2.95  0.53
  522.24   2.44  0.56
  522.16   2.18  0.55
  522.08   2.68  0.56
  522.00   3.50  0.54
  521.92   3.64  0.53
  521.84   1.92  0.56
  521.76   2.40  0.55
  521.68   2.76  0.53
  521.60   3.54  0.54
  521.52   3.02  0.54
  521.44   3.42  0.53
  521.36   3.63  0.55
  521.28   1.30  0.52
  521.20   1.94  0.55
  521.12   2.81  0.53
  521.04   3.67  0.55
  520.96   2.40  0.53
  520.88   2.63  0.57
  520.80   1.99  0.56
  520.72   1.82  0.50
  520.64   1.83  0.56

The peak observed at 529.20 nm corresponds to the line H-beta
